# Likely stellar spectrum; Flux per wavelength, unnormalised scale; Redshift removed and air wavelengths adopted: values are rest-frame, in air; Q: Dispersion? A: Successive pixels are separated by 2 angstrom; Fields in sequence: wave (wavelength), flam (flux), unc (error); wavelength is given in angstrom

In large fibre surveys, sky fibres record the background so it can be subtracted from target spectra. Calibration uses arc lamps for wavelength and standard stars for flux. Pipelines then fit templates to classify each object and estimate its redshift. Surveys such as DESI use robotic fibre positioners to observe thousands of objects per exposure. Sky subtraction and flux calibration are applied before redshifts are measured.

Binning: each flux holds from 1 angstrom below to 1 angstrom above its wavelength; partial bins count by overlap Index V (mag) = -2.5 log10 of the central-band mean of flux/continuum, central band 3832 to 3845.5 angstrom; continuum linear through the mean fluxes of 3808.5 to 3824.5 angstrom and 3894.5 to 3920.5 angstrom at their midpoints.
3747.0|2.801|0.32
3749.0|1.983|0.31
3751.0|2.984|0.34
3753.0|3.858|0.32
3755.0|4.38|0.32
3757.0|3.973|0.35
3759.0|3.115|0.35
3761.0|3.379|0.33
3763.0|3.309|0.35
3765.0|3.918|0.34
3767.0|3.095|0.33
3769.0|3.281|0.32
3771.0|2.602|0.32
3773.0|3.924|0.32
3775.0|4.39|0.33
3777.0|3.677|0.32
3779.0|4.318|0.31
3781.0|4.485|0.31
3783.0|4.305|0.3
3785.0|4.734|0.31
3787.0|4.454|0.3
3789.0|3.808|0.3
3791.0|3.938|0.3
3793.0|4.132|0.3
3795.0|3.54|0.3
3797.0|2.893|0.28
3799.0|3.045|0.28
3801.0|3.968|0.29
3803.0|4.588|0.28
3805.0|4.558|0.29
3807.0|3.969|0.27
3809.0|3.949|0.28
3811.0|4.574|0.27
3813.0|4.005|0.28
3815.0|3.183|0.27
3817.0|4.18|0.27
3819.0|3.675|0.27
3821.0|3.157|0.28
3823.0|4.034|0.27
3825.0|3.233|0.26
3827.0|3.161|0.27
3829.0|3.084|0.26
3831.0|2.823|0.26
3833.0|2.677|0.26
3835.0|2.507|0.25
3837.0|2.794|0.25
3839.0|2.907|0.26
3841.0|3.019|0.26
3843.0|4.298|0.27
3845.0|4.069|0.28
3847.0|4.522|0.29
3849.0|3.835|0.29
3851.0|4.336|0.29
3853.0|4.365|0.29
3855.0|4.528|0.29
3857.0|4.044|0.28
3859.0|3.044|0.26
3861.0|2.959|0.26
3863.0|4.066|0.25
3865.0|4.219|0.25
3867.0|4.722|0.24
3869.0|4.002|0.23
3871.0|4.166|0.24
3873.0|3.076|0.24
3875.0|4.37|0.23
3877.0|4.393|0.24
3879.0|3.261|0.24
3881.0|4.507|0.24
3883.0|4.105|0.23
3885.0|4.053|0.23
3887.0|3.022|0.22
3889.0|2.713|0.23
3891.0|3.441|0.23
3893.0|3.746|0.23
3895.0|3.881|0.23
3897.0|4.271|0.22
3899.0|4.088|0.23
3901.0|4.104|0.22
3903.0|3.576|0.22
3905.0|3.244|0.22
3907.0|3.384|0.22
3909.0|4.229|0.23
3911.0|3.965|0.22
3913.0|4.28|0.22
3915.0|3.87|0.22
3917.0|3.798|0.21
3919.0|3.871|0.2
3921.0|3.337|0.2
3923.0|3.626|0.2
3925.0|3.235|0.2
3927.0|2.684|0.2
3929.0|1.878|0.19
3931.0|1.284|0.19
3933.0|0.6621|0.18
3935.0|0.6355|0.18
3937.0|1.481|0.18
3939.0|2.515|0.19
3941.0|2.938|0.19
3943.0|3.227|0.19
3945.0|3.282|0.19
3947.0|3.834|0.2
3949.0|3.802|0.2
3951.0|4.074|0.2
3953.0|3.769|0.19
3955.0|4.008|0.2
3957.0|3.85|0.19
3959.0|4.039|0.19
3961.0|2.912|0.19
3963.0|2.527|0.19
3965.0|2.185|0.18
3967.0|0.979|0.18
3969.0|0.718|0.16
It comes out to 0.215 mag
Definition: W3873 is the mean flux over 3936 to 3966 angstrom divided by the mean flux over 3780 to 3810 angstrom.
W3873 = 0.80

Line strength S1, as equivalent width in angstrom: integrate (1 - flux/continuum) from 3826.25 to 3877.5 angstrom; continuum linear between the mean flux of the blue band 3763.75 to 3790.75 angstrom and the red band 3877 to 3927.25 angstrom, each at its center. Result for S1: 1.5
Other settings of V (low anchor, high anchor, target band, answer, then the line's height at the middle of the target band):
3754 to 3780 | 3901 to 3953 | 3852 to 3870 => -0.20 mag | 3.33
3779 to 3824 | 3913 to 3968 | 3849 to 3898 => -0.14 mag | 3.43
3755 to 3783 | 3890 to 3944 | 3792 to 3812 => -0.10 mag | 3.58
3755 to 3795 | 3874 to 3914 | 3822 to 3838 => 0.25 mag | 3.84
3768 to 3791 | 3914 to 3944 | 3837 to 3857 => -0.17 mag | 3.37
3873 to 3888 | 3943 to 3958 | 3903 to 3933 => 0.18 mag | 3.83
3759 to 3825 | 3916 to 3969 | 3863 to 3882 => -0.23 mag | 3.29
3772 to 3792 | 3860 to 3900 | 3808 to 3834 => 0.16 mag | 4.06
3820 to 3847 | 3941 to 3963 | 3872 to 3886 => -0.17 mag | 3.39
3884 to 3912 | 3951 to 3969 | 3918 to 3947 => 0.29 mag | 3.29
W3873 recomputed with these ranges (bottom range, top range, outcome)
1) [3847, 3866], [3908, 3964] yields 0.79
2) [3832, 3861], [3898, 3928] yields 1.02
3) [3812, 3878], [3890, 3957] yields 0.89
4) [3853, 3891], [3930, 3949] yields 0.59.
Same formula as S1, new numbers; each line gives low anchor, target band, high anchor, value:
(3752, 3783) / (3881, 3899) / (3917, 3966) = -3.22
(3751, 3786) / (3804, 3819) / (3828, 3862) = -1.64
